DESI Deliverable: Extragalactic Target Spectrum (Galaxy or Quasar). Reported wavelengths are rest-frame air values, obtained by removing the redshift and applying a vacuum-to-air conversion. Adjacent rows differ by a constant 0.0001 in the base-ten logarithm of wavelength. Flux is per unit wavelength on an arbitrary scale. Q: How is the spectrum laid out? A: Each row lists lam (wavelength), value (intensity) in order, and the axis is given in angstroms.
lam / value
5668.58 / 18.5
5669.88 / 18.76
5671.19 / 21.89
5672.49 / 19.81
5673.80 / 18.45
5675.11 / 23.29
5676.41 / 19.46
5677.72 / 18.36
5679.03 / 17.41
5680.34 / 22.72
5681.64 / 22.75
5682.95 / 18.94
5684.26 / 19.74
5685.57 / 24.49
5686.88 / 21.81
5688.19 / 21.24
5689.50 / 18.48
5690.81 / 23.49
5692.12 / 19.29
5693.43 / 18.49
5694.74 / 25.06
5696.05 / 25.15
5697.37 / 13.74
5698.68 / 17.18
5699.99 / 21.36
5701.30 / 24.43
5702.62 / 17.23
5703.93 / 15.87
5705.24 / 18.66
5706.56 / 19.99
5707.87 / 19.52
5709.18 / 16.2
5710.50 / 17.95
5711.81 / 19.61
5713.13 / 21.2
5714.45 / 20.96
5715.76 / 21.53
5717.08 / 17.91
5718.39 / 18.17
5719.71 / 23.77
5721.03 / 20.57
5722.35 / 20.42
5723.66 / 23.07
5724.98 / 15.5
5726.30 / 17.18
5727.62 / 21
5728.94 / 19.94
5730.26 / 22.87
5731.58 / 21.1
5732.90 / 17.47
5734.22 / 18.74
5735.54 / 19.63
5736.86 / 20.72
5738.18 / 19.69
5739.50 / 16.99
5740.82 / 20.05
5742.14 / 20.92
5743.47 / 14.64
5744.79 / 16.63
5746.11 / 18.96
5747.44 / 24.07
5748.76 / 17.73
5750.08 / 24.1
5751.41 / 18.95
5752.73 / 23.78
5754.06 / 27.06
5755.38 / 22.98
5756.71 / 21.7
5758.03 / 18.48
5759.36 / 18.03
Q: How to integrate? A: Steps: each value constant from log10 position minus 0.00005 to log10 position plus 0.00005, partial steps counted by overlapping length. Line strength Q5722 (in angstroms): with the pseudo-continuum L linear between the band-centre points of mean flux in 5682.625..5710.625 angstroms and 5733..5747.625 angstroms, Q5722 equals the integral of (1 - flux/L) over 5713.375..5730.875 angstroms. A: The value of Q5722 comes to -0.8 angstroms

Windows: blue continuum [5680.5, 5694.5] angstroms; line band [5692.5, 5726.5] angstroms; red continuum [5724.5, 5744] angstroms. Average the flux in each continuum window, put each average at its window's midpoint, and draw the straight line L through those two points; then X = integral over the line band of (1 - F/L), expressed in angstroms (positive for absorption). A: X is 0.8 angstroms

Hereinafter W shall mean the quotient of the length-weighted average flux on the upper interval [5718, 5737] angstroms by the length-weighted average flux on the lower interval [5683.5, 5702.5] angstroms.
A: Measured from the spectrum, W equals 0.96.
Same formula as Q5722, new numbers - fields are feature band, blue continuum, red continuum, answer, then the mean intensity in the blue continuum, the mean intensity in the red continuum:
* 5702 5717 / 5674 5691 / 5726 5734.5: 1.0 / 20.8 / 19.9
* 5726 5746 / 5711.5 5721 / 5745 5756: 2.0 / 20.5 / 22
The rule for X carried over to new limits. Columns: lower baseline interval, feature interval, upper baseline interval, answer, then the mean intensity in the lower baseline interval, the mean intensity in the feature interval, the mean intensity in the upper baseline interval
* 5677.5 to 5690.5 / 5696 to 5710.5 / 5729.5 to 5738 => 1.2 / 20.7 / 18.7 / 20.1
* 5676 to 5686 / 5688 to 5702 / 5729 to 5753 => -0.3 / 20.4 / 20.7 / 19.8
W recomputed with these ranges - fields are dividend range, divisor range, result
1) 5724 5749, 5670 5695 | 0.93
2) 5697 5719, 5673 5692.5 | 0.92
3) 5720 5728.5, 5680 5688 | 0.91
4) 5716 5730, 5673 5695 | 0.96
